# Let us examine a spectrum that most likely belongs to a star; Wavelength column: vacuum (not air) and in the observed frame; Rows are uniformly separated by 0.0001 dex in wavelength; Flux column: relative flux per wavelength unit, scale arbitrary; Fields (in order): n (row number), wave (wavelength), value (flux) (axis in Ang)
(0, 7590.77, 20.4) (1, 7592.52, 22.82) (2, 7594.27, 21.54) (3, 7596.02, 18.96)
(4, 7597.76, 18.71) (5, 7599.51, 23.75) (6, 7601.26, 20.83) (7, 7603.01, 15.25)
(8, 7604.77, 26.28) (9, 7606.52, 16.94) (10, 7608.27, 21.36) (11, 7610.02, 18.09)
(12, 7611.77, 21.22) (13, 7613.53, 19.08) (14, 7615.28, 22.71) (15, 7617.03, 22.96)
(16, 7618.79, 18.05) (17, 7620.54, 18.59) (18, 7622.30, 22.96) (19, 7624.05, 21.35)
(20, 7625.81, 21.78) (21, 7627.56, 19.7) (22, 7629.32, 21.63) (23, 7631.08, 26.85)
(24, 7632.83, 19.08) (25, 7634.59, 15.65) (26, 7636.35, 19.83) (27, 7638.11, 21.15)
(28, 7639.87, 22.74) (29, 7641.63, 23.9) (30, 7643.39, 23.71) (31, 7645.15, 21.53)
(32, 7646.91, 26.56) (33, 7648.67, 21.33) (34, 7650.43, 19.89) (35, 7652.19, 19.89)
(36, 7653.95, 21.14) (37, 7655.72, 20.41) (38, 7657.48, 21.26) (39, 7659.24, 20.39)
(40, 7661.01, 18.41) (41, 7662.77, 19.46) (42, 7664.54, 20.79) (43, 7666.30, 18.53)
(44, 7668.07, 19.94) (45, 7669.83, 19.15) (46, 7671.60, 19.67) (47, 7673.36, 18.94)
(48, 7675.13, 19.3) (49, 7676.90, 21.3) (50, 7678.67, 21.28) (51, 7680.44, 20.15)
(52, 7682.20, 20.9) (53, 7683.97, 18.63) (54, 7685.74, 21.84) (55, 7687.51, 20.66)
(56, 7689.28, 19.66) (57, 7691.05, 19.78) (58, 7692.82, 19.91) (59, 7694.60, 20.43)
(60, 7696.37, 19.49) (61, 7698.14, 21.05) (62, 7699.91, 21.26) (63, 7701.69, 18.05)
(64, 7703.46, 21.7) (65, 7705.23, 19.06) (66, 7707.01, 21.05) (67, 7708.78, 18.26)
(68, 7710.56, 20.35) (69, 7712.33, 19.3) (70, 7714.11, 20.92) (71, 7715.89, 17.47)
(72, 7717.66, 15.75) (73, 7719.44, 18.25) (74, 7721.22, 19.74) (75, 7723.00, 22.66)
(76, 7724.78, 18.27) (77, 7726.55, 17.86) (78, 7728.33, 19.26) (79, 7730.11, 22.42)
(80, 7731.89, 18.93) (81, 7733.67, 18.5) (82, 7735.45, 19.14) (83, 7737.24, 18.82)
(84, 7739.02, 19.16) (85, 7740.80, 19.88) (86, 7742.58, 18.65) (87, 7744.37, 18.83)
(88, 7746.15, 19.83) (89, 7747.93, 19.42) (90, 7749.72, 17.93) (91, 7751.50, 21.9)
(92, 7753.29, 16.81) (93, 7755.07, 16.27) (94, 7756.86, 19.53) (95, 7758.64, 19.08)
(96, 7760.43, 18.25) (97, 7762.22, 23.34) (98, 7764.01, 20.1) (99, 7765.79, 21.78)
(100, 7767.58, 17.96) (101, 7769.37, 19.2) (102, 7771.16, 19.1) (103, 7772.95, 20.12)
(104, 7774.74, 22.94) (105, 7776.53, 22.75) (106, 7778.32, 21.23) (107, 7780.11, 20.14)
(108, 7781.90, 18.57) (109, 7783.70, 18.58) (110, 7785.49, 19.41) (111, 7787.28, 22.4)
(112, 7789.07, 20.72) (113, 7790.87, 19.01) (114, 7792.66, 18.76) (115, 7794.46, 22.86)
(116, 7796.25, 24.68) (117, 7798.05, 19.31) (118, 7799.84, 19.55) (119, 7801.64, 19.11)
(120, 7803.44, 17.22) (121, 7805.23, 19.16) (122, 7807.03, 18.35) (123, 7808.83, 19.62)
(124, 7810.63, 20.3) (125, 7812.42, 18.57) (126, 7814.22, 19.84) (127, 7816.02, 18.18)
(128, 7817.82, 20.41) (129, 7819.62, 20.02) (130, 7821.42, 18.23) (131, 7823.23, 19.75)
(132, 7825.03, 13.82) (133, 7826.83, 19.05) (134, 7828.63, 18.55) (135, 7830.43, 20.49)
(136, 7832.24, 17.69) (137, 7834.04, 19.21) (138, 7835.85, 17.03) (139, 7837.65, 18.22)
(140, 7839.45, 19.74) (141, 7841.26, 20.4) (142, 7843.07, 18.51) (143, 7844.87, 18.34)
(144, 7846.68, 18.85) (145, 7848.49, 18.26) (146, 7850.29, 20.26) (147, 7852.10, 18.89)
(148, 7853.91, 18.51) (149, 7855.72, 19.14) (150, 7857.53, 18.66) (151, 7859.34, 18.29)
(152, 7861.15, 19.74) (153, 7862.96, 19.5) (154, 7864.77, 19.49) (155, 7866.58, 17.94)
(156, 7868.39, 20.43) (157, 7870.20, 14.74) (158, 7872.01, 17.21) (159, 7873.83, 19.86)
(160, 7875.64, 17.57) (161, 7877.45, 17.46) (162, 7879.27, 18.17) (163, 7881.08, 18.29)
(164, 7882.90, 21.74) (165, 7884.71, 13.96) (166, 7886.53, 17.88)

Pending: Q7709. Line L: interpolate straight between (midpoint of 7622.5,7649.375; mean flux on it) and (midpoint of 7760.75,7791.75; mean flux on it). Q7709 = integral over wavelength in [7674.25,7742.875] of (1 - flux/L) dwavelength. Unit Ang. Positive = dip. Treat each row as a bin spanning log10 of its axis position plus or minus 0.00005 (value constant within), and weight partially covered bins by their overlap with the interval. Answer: 4.4 Ang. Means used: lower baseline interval 21.8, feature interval 19.7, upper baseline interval 20.4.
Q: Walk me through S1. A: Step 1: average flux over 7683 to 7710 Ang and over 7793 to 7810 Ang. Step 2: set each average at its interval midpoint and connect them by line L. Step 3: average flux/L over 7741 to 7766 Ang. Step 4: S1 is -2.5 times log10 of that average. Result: 0.03 mag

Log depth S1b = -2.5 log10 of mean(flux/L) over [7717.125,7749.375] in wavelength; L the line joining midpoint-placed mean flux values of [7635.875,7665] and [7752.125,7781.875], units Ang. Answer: 0.06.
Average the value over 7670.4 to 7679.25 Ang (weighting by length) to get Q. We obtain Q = 20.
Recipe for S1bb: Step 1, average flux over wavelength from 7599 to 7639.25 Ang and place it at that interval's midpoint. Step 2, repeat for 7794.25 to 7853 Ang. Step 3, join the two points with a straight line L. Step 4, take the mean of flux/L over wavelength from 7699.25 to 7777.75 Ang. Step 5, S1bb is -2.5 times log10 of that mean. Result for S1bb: 0.01 mag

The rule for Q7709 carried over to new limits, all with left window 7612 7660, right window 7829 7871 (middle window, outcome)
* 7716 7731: 0.8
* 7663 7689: 0.9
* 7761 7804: -1.7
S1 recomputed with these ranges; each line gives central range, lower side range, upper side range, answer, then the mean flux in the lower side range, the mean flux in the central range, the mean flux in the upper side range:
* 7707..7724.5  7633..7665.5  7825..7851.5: 0.05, 21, 19.2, 18.7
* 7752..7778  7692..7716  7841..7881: -0.02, 19.9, 19.9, 18.6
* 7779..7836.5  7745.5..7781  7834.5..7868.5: 0.00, 19.9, 19.3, 18.9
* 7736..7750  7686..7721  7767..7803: 0.05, 19.6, 19.1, 20.3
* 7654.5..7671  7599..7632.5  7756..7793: 0.05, 21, 19.8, 20.2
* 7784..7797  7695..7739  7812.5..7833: -0.11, 19.5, 21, 18.7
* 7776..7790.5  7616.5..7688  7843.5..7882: -0.05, 20.8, 20.4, 18.6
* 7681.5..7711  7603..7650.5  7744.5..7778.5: 0.02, 21.2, 20.1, 19.8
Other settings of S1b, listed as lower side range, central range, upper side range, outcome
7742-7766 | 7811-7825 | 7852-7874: -0.004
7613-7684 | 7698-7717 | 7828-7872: 0.023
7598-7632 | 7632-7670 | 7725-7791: -0.003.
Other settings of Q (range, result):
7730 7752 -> 19.3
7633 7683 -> 20.6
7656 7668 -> 19.8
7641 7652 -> 22.6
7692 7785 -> 19.6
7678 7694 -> 20.3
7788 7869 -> 19.2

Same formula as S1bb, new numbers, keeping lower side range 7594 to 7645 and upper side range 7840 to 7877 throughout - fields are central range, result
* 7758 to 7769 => -0.027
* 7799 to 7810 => 0.020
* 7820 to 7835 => 0.035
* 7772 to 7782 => -0.091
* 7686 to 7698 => 0.003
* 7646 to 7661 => -0.033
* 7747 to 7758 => 0.057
